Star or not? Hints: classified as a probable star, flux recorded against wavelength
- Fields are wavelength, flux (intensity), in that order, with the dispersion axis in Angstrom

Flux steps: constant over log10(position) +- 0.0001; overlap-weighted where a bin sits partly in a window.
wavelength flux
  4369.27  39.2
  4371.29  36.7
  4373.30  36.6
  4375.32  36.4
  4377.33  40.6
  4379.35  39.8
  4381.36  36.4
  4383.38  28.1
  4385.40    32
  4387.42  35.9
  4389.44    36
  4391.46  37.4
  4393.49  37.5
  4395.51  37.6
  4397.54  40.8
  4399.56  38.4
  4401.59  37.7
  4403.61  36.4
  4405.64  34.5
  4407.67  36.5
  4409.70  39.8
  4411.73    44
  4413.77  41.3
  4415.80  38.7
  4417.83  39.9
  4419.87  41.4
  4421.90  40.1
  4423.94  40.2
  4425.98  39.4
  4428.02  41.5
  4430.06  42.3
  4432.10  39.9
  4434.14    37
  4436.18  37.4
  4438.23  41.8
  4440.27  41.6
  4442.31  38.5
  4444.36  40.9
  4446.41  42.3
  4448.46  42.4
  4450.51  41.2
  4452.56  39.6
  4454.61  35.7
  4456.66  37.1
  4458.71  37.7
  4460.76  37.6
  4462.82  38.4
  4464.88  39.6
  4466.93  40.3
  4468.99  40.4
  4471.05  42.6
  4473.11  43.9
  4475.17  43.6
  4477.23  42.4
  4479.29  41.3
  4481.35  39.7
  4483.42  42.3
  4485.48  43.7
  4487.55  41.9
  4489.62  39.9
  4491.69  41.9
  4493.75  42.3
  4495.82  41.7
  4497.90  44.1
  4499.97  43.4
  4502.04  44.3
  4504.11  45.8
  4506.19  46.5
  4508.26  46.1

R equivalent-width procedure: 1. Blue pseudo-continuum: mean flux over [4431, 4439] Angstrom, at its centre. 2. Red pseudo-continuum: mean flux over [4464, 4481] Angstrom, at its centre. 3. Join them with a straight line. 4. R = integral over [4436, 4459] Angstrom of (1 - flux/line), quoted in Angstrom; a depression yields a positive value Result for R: 0.02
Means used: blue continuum 39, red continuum 41.7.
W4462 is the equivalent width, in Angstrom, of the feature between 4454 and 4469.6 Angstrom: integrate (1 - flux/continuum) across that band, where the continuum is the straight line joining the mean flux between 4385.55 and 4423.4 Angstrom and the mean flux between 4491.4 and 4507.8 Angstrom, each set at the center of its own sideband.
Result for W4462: 1.3 Angstrom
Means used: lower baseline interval 38.4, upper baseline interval 43.9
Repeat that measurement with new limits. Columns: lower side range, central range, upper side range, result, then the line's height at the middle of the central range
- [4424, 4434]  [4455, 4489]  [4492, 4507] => 1.5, 42.5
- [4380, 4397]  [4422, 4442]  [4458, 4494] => -1.0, 38.2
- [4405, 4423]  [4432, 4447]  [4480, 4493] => 0.2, 40.4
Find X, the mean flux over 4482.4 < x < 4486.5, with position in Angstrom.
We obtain 43.1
